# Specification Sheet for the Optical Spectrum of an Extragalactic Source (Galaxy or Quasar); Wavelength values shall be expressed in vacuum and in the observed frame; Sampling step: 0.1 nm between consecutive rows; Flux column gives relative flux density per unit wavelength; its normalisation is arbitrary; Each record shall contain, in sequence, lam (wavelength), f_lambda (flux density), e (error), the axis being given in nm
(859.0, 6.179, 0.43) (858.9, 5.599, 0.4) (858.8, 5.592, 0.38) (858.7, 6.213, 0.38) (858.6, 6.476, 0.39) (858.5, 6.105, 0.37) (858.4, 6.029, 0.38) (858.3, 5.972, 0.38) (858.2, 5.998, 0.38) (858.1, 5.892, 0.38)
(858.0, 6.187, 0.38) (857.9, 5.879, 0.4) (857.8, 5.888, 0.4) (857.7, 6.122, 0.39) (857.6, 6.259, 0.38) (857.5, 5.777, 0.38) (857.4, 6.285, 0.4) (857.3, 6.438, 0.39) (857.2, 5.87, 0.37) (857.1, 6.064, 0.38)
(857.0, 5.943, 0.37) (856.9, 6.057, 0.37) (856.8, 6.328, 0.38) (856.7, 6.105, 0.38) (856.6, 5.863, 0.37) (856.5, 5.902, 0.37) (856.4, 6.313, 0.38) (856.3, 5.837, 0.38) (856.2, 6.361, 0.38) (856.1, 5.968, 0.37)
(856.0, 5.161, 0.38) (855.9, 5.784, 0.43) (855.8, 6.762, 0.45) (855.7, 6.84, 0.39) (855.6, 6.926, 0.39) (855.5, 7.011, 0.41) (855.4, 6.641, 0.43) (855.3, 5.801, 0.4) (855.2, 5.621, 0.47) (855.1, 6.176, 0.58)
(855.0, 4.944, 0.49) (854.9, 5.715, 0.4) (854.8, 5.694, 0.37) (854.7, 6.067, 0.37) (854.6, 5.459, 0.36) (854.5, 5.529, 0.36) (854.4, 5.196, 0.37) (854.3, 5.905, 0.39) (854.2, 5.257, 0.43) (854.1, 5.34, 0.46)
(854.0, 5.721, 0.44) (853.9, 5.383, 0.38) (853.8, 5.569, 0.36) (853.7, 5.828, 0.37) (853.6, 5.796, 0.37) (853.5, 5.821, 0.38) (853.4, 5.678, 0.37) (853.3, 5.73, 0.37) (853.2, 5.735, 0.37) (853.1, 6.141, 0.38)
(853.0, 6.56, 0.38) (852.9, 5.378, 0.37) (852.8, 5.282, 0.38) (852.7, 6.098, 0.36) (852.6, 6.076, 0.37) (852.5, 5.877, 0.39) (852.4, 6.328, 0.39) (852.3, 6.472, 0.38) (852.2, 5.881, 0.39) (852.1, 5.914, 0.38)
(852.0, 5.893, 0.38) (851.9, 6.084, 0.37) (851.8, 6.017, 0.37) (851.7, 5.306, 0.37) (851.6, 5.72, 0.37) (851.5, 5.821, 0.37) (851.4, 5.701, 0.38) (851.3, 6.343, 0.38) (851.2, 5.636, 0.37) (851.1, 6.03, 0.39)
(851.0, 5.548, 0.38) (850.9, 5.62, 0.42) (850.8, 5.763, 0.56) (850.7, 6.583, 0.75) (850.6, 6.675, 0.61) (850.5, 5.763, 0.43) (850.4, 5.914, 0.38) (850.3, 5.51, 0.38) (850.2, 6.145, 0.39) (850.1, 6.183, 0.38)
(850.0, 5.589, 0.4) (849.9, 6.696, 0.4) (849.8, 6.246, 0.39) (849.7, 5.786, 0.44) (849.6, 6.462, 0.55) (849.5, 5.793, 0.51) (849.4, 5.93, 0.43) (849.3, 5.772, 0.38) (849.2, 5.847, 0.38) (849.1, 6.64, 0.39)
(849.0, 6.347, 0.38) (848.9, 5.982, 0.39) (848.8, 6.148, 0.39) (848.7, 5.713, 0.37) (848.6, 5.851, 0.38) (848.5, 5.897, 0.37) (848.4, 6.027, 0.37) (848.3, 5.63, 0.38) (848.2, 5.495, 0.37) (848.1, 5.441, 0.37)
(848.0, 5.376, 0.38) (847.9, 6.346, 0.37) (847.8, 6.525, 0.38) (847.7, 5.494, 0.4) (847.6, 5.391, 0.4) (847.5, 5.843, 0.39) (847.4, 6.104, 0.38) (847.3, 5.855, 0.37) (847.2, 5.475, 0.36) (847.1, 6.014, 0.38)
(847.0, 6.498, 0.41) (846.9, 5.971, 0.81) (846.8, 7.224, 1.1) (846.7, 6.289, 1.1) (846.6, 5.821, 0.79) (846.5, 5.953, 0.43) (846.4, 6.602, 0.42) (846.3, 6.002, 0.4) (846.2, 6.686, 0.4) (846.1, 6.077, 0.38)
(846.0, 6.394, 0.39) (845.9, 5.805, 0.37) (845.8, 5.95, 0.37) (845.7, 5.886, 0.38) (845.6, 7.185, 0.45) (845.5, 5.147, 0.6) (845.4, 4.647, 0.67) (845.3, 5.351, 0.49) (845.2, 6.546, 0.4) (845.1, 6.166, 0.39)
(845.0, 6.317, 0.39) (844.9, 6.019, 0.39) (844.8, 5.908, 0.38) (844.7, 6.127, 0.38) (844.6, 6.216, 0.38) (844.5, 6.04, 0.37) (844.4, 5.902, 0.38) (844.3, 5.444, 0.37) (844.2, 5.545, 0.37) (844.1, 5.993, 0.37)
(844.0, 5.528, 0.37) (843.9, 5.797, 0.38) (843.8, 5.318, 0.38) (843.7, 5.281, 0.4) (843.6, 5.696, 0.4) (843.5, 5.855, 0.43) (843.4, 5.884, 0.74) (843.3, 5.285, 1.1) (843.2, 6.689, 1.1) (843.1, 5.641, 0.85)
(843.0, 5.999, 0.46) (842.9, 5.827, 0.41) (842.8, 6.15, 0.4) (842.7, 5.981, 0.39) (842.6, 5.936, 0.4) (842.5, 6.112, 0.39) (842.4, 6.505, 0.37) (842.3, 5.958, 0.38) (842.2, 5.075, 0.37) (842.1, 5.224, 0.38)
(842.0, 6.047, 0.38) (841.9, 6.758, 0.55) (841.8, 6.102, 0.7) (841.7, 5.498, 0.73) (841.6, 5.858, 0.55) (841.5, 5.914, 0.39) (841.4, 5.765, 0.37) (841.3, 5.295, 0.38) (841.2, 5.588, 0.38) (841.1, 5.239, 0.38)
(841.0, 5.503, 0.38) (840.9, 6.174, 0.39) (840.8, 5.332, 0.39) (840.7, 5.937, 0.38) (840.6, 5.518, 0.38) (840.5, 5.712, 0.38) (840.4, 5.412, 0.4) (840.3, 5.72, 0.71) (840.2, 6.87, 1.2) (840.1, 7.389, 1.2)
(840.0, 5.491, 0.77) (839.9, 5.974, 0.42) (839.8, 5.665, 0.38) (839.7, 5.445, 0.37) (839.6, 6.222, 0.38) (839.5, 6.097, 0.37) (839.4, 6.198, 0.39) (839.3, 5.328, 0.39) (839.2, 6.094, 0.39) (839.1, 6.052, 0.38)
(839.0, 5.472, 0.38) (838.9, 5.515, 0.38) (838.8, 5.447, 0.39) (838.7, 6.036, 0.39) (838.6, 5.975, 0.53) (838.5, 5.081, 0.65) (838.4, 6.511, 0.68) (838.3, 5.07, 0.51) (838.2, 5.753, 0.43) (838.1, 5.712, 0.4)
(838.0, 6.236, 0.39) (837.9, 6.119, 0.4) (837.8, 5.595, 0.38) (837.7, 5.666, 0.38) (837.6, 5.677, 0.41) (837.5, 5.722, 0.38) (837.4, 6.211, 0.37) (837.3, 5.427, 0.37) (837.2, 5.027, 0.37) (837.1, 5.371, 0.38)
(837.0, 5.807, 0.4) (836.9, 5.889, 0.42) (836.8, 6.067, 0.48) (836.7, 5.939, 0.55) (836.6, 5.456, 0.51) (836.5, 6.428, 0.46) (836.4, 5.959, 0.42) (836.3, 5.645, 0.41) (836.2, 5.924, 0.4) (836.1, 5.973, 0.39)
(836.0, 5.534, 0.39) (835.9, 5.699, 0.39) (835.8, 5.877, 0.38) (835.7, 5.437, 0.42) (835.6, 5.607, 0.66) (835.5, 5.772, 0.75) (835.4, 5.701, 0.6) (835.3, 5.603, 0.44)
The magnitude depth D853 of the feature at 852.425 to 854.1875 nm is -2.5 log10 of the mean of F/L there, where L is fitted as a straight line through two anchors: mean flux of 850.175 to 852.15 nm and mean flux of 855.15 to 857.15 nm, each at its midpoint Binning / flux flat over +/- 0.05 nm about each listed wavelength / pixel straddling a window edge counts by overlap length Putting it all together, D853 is 0.05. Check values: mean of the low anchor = 5.9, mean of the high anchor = 6.16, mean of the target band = 5.76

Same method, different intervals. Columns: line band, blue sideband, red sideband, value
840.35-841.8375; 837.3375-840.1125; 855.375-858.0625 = 0.04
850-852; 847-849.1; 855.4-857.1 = 0.02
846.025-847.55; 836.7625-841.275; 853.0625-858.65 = -0.06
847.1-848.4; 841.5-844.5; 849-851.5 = 0.03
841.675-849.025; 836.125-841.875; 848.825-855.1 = -0.02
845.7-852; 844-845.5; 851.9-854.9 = -0.03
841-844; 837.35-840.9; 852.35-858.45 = 0.01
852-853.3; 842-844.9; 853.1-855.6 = -0.04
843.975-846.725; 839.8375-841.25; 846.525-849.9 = -0.01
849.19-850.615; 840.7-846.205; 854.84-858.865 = -0.01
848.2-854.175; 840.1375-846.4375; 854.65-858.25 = 0.01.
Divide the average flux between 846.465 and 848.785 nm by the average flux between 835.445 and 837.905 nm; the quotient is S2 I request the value 1.03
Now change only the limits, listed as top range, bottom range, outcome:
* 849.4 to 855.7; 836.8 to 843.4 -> 1.01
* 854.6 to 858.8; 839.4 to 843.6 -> 1.03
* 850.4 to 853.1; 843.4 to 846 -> 1.02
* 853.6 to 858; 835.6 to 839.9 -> 1.03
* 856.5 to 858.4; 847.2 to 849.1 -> 1.03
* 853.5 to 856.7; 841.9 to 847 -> 0.99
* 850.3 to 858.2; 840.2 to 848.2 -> 1.01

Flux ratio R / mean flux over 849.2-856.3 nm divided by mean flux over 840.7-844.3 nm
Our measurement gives 1.0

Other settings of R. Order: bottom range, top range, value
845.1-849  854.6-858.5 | 1.01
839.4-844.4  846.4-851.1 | 1.03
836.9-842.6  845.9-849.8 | 1.04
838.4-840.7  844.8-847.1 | 1.04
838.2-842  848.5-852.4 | 1.03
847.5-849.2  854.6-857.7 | 1.03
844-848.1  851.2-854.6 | 0.97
